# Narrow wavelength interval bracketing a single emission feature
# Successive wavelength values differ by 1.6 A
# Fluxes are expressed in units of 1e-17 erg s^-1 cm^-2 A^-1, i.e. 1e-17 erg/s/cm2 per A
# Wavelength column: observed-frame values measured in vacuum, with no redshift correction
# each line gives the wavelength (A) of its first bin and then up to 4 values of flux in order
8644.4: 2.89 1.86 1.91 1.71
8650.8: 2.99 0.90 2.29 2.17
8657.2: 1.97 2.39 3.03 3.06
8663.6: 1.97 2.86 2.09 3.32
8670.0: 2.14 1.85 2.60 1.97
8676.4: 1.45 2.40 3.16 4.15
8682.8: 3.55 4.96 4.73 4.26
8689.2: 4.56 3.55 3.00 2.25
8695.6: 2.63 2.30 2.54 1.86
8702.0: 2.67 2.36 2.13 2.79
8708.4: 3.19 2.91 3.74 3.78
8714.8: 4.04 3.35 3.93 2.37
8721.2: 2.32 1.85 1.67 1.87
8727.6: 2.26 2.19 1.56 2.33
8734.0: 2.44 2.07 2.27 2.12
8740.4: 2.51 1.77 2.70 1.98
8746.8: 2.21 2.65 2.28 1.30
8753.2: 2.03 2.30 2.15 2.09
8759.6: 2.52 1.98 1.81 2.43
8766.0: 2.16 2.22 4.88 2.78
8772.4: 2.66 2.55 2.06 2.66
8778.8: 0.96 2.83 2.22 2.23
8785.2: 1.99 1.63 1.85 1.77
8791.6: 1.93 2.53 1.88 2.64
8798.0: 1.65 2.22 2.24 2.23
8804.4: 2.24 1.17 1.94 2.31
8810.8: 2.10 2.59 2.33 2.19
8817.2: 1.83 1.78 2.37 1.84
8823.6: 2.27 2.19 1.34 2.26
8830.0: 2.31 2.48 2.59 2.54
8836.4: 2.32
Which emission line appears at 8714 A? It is [N II]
